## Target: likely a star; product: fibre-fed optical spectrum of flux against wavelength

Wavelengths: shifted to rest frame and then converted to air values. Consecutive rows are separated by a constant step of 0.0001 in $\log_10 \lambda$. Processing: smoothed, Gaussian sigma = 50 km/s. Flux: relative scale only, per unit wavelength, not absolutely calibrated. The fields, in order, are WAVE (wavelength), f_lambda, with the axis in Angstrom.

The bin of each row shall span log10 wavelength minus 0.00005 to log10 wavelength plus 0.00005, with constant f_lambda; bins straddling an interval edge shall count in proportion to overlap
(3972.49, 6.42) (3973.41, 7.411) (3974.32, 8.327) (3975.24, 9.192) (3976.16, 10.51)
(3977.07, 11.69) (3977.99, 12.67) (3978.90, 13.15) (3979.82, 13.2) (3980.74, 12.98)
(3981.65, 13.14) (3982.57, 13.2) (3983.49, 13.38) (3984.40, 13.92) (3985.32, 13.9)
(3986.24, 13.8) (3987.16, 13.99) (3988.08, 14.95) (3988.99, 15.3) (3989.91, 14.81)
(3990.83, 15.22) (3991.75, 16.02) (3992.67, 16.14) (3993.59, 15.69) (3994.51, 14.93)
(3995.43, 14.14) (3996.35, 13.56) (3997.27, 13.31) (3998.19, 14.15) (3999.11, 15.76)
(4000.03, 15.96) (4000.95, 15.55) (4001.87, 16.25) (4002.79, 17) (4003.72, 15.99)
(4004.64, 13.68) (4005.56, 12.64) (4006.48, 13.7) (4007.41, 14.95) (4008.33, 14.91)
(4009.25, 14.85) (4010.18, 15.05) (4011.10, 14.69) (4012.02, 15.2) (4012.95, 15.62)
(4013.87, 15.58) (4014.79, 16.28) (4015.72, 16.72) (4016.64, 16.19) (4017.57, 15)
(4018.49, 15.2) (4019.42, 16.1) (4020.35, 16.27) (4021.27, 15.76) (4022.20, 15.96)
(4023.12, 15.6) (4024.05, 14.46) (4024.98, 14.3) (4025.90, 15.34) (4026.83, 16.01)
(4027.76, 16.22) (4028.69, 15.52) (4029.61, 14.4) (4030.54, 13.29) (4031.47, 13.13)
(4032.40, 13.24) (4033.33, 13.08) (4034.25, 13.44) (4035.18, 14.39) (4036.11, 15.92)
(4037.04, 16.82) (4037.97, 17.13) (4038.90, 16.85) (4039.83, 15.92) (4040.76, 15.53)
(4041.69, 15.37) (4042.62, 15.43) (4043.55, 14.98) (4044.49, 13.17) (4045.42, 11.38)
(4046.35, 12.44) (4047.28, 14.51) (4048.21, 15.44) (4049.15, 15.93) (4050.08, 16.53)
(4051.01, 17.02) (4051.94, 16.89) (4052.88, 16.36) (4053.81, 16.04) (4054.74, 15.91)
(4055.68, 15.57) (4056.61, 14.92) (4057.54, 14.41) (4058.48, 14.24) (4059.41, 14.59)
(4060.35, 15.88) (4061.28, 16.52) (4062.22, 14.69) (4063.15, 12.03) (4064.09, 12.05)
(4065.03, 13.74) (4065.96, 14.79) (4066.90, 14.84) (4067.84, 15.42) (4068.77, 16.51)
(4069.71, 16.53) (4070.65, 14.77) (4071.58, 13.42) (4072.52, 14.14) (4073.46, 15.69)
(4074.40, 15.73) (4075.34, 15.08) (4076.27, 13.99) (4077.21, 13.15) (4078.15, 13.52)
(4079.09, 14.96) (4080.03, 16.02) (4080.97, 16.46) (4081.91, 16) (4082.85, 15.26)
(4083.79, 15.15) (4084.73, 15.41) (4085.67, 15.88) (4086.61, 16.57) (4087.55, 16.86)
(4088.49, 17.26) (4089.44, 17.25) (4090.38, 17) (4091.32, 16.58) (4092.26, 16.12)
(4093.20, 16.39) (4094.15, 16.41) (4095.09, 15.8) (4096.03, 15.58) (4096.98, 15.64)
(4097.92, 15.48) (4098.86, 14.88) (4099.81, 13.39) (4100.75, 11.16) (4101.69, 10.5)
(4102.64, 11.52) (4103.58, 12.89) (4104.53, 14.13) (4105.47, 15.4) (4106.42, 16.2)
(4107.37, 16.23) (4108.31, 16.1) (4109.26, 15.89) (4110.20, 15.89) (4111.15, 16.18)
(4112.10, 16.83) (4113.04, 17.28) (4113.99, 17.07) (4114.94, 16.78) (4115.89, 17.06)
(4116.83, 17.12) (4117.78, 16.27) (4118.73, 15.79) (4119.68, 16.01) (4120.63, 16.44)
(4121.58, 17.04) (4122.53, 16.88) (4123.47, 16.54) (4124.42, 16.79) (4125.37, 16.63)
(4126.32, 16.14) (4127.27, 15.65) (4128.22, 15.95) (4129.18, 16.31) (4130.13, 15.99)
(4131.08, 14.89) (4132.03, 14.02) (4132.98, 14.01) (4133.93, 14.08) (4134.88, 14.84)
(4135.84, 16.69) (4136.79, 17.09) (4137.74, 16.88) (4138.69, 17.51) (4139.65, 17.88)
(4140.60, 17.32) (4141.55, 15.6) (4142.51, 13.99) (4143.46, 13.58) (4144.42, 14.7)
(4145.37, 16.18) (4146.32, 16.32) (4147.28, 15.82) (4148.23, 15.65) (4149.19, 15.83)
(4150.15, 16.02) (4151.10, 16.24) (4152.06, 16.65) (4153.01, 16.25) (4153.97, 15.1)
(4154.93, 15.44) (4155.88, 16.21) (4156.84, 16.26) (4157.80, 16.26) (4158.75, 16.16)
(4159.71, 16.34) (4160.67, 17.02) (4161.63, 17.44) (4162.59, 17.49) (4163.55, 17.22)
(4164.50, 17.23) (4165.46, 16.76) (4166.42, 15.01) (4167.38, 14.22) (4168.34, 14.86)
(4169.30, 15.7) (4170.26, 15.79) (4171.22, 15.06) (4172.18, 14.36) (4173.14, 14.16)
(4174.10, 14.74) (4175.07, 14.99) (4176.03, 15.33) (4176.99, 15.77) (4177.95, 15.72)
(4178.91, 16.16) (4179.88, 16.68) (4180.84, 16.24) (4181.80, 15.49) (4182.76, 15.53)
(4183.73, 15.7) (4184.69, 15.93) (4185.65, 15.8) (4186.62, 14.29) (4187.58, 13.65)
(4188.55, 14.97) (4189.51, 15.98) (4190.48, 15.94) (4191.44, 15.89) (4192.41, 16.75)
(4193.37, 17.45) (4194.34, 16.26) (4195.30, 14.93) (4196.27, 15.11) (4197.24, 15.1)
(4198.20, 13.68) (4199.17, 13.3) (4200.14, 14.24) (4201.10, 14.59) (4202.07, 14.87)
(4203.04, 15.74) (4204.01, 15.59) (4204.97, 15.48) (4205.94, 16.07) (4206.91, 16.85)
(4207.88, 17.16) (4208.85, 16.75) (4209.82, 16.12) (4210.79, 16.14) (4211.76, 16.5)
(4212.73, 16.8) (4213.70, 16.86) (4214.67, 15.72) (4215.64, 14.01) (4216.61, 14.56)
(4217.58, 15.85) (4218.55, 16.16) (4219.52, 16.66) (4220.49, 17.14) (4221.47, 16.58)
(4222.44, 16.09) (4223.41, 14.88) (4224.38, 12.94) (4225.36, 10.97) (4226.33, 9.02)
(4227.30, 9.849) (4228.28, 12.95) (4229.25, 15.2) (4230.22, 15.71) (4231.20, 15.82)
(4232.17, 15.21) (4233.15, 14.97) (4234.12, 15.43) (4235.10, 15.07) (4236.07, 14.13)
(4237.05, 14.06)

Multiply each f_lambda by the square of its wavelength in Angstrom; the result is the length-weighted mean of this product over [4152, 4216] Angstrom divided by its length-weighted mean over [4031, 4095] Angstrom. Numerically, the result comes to 1.1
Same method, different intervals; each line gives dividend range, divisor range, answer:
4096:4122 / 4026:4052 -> 1.06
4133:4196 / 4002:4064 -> 1.12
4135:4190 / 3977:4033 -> 1.16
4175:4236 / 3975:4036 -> 1.15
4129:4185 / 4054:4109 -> 1.09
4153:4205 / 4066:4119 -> 1.05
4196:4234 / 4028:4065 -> 1.10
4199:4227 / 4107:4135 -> 0.99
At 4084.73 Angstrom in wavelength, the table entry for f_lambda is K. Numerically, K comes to 15.41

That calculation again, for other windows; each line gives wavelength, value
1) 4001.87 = 16.25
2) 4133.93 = 14.08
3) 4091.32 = 16.58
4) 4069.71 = 16.53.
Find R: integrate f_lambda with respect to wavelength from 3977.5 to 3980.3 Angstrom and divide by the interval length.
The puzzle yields 13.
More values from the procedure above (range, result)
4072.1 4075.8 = 15.1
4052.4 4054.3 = 16.2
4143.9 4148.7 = 15.7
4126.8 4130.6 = 15.9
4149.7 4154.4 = 16.1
